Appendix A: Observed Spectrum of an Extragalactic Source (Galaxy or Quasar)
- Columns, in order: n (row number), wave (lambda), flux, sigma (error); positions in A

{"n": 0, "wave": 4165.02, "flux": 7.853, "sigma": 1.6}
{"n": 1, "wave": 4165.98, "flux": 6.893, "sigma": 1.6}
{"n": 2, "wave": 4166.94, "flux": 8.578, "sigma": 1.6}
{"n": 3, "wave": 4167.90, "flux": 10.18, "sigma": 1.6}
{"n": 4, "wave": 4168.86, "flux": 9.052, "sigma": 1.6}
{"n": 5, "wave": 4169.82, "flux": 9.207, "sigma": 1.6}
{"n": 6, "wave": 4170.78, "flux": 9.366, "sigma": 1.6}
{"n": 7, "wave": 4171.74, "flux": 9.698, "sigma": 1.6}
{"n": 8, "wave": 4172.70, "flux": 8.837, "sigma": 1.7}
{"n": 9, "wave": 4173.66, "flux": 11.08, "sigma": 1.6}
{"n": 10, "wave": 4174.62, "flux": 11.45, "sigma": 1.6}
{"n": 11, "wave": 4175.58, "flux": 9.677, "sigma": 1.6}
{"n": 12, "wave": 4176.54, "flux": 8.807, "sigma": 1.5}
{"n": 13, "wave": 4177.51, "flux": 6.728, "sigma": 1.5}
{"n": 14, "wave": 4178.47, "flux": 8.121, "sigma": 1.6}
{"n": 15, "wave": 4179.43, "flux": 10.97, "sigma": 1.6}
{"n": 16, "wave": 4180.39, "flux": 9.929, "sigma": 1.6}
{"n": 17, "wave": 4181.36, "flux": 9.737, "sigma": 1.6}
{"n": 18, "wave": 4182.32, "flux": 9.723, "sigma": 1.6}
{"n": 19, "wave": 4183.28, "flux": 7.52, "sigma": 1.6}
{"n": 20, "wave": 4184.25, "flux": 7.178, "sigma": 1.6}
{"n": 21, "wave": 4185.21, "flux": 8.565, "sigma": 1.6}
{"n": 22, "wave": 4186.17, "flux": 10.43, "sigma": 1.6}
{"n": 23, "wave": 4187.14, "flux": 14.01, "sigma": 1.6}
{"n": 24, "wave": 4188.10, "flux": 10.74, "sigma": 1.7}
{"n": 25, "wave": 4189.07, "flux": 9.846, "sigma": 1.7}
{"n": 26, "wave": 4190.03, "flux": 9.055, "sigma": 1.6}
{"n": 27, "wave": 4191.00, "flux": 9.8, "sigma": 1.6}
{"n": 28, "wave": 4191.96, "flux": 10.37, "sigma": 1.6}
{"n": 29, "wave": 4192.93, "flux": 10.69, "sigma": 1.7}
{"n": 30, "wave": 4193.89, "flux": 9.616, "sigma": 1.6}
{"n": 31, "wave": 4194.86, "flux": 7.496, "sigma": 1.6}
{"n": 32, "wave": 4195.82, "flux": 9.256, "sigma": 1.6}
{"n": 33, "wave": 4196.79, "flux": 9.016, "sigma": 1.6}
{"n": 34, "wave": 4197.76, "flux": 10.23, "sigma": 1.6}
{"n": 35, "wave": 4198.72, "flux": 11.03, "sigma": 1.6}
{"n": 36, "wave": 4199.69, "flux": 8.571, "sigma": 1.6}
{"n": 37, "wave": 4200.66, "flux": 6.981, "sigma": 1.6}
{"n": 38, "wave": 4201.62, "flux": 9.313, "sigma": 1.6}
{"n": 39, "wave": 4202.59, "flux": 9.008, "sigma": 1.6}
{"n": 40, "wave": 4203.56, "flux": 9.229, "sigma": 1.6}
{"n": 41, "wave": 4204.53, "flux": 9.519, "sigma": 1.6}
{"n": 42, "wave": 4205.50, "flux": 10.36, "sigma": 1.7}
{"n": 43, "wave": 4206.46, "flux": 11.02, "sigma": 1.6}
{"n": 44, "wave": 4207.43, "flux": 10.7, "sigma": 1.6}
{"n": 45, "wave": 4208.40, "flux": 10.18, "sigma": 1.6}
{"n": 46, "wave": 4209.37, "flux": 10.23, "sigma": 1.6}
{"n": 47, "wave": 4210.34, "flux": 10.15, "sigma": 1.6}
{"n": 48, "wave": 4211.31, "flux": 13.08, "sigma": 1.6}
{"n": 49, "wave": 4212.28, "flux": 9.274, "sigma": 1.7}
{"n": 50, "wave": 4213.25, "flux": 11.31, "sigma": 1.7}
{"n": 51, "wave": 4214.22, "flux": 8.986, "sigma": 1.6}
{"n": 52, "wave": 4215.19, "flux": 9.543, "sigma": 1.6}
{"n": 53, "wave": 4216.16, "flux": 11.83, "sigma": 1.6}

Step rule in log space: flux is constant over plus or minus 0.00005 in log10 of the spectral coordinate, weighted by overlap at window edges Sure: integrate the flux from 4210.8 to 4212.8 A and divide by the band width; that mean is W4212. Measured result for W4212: 11.2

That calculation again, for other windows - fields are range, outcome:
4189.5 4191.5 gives 9.47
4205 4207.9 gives 10.7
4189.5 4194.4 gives 9.9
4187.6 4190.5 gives 9.93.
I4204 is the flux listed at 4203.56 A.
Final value 9.229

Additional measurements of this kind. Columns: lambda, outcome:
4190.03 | 9.055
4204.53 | 9.519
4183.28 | 7.52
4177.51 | 6.728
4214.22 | 8.986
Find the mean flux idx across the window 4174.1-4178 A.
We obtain 9.18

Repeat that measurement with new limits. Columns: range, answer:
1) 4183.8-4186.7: 8.82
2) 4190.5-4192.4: 10.1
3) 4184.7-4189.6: 10.7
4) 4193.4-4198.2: 9.12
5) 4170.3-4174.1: 9.74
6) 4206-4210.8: 10.4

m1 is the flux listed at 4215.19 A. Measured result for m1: 9.543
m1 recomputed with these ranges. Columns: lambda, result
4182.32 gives 9.723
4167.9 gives 10.18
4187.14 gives 14.01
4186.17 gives 10.43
